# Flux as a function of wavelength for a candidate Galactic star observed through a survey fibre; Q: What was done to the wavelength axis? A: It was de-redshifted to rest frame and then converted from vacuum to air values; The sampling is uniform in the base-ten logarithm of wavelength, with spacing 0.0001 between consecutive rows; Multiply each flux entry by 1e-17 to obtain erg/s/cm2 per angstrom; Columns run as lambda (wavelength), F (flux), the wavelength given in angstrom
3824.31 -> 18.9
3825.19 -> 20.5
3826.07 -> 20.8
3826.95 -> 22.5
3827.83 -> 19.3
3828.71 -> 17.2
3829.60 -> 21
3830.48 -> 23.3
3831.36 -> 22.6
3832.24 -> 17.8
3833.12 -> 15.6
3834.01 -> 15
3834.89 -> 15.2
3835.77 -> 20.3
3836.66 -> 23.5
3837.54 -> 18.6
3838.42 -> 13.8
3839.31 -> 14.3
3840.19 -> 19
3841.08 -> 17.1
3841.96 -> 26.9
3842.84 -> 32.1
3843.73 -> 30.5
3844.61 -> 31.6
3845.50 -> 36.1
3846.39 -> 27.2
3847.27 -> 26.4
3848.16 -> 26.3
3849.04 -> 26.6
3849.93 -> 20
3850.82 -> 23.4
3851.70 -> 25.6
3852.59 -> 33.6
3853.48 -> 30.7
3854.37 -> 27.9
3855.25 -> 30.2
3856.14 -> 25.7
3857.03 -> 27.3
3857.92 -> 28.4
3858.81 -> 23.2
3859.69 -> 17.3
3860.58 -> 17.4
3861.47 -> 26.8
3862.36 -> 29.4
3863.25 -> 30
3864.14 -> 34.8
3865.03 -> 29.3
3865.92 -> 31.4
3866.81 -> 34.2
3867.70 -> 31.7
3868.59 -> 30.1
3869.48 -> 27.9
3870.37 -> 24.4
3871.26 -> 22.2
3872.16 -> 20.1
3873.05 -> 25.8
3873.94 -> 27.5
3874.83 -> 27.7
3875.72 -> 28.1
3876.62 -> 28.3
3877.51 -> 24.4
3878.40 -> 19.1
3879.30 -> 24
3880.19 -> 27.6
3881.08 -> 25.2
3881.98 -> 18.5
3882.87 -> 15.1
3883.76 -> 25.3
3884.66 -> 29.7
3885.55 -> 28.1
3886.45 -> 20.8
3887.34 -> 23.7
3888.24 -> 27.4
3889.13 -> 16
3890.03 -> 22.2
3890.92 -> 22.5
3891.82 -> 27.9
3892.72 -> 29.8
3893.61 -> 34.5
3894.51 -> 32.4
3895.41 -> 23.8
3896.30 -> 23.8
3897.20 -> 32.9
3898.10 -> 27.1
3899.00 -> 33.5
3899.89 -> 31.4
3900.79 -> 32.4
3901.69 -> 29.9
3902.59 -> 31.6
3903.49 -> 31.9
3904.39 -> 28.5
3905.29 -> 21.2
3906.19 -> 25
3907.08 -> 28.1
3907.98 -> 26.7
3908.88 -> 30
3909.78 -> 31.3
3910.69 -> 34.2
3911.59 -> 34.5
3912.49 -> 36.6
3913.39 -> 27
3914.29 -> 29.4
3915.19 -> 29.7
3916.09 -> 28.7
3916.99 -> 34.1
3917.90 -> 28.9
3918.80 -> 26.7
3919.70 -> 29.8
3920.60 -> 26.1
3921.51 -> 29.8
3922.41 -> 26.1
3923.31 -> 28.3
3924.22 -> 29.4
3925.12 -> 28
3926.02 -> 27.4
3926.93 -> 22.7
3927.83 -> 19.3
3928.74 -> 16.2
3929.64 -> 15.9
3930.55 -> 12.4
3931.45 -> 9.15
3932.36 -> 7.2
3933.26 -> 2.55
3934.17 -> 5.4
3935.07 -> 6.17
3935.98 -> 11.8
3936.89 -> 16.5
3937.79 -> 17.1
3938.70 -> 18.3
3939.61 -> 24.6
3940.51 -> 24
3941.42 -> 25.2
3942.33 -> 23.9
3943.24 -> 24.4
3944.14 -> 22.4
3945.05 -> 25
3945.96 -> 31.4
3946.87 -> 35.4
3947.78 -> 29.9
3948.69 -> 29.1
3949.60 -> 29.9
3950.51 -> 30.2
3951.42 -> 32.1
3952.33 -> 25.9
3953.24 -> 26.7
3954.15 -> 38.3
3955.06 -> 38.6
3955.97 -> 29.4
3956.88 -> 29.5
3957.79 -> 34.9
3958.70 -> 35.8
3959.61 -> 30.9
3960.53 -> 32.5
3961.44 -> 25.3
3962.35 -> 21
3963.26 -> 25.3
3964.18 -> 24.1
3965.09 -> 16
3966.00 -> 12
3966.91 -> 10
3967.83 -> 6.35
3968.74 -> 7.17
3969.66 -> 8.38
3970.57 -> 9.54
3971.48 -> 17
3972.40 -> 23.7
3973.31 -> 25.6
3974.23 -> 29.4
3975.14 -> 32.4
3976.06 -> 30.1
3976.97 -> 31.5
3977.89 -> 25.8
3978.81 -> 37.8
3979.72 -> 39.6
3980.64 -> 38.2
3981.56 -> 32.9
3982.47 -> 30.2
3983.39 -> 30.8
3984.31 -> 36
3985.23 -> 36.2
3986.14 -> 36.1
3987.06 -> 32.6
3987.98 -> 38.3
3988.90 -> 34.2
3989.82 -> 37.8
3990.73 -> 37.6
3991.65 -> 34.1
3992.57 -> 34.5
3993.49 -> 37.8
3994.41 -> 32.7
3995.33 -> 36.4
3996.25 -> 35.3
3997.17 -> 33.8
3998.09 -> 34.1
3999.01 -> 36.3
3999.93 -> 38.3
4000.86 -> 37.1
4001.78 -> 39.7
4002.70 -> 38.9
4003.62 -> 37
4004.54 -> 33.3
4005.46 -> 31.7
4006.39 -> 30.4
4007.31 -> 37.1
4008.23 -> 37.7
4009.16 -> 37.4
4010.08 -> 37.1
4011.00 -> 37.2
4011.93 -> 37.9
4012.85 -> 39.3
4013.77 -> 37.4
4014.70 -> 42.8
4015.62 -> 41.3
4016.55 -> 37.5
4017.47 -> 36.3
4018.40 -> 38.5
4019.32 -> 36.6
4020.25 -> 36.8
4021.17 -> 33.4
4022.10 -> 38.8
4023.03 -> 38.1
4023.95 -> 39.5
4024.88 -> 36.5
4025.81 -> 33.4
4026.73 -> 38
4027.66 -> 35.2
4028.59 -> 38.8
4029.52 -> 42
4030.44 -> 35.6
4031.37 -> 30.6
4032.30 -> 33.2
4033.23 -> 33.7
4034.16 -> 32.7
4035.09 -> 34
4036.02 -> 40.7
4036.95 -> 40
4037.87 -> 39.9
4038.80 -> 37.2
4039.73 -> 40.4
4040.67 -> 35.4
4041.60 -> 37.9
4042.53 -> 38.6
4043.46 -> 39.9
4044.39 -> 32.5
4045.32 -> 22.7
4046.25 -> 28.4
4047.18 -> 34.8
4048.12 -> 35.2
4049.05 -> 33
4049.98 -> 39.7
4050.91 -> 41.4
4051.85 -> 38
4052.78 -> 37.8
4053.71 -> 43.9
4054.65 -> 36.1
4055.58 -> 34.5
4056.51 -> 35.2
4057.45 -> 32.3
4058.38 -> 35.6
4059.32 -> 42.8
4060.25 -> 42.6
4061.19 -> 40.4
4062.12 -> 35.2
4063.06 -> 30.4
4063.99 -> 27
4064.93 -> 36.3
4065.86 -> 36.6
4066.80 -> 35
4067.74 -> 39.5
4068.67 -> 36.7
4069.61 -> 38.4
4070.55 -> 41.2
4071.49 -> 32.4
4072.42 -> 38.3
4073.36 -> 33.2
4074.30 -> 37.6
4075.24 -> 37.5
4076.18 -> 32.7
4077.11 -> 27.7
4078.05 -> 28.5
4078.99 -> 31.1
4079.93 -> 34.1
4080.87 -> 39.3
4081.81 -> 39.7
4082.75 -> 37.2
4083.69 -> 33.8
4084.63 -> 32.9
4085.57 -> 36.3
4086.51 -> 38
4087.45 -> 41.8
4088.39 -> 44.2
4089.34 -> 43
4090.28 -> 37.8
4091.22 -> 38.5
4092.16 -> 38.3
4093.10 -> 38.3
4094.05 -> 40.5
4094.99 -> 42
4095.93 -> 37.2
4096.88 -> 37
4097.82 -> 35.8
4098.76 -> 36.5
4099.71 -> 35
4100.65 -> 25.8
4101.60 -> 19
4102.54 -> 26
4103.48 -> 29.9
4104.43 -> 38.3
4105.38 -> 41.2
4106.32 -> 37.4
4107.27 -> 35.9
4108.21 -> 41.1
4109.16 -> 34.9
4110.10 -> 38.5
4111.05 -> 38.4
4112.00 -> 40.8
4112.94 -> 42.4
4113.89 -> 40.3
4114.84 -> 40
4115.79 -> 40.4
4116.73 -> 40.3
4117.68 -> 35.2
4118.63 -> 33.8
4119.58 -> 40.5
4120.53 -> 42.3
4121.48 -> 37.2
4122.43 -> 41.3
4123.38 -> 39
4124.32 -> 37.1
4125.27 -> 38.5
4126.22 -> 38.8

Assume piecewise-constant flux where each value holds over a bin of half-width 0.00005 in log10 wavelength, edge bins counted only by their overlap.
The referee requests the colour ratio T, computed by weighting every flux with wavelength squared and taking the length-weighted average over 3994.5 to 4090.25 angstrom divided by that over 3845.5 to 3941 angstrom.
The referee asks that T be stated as 1.5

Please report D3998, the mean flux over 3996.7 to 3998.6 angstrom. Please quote 34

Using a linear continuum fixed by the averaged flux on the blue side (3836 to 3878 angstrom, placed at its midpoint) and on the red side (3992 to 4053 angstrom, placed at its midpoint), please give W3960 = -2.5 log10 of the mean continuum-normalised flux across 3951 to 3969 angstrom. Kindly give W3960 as 0.27 mag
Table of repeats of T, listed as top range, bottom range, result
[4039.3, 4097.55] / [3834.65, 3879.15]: 1.57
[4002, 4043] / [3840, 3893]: 1.53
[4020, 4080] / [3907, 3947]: 1.62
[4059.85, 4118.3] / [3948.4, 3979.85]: 1.52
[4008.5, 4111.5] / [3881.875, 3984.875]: 1.52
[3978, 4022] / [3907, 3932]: 1.42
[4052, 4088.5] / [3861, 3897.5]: 1.51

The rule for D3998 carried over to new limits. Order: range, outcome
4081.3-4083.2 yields 38.5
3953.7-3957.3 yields 34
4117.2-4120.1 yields 36.5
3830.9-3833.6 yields 18.7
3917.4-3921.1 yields 27.9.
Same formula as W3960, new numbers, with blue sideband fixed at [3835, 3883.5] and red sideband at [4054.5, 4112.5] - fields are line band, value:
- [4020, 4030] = -0.122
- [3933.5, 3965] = 0.166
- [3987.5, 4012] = -0.122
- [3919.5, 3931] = 0.200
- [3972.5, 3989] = -0.056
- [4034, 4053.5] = -0.065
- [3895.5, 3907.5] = -0.051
